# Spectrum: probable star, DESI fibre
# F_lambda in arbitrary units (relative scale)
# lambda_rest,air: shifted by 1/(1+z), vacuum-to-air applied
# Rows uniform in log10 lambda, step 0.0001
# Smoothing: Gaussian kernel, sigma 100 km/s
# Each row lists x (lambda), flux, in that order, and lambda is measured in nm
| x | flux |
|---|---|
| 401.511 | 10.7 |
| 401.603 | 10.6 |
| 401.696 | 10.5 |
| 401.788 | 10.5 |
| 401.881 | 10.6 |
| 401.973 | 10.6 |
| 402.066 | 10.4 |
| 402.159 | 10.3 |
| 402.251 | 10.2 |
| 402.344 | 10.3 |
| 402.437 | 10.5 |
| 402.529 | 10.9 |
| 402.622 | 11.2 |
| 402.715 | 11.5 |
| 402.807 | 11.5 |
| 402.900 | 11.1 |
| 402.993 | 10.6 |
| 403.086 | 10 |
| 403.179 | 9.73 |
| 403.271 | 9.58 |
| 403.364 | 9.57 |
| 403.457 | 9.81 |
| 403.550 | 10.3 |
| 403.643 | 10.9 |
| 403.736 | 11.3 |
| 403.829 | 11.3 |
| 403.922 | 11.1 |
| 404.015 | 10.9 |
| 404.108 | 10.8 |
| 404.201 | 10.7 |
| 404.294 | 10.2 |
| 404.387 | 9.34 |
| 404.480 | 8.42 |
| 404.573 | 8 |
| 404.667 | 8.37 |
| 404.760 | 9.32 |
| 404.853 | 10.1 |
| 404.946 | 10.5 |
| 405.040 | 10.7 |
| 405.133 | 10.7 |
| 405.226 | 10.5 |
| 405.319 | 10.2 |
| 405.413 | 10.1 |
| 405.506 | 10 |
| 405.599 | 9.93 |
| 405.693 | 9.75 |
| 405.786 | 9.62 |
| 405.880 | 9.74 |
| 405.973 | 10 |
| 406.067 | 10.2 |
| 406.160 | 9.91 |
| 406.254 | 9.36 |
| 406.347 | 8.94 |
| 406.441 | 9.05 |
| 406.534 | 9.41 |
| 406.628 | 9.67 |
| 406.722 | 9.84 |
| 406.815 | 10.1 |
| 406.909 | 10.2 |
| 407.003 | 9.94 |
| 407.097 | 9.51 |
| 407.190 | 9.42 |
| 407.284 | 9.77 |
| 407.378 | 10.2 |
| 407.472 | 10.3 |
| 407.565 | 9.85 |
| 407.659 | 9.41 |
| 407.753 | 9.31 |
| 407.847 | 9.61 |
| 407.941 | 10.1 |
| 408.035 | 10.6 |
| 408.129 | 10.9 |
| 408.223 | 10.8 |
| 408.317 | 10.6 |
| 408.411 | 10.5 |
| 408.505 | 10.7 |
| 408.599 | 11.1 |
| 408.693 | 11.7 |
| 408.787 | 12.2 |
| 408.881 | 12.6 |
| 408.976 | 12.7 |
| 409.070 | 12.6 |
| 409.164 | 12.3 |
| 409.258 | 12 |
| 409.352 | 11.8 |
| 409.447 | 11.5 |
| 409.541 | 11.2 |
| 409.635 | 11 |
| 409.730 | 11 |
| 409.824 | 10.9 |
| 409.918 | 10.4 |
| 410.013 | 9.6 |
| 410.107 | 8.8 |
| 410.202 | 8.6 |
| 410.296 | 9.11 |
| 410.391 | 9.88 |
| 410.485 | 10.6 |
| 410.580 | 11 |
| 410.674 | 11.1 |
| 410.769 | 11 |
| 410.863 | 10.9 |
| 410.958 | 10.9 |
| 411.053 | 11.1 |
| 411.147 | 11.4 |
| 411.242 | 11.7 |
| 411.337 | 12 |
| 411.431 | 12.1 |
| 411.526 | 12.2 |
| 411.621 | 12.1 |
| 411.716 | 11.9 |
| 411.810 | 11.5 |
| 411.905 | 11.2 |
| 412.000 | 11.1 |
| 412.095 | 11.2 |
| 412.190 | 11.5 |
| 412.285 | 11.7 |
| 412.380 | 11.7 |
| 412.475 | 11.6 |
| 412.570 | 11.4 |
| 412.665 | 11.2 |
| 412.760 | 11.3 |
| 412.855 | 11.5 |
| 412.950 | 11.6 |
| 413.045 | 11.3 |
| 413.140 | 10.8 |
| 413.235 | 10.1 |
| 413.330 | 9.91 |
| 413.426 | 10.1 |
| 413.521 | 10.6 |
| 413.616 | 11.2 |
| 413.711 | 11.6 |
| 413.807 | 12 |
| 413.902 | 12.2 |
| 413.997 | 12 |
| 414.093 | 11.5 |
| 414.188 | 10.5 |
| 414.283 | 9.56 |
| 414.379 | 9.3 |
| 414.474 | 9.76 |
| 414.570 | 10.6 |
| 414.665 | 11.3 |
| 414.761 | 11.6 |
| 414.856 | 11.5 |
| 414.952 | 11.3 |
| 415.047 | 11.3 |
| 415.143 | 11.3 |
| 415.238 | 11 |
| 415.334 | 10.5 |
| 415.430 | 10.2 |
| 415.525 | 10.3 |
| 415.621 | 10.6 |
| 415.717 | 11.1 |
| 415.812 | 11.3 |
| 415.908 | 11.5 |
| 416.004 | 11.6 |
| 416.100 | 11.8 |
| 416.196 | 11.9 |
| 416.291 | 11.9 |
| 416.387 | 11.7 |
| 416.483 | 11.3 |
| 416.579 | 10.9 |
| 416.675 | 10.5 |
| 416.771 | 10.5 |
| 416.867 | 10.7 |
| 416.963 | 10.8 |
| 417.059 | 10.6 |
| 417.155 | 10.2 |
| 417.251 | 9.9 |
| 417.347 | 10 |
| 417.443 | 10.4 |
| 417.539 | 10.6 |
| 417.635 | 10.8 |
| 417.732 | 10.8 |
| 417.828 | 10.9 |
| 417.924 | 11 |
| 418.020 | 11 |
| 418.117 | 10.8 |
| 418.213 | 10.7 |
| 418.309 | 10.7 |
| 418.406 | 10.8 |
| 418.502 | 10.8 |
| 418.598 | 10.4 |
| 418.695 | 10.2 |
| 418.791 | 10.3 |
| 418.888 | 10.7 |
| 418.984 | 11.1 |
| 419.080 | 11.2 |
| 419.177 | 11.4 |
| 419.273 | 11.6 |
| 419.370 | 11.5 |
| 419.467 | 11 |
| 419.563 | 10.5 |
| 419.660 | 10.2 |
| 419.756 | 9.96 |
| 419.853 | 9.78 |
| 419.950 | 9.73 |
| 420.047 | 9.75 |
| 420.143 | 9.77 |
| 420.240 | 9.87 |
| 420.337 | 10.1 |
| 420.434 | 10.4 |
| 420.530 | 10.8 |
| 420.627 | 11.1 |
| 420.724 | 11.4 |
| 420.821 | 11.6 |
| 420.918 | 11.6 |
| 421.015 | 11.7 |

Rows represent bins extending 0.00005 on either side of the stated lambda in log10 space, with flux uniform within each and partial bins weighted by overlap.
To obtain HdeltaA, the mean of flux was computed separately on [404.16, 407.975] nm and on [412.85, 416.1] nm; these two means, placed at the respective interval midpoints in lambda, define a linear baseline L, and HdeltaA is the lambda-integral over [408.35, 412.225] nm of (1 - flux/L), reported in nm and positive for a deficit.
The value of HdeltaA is -0.308 nm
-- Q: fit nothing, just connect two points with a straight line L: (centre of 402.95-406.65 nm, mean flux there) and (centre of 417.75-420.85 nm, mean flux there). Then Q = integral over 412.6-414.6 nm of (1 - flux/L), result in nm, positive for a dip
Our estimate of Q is -0.10 nm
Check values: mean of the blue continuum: 9.97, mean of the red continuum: 10.7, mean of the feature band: 10.9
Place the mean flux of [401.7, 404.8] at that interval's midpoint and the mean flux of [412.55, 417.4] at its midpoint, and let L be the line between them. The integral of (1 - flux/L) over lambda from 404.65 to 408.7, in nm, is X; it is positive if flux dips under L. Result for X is 0.19 nm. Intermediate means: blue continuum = 10.3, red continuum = 11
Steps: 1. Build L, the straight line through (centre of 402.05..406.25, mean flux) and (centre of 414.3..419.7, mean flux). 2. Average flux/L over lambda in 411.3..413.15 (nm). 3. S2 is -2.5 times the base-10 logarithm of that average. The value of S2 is -0.09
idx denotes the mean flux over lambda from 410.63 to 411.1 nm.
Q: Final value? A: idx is 11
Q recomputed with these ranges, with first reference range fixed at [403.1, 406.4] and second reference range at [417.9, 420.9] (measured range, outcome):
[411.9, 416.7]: -0.314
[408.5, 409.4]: -0.163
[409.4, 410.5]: 0.003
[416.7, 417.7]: 0.009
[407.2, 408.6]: -0.009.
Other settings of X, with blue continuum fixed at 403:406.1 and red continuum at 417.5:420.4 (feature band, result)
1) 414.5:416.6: -0.15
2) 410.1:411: 0.00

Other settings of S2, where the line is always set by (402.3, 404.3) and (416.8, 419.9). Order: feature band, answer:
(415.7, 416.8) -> -0.07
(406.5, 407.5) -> 0.09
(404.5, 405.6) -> 0.09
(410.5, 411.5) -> -0.07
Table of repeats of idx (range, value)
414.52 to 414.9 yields 11.2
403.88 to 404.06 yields 11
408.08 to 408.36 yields 10.8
